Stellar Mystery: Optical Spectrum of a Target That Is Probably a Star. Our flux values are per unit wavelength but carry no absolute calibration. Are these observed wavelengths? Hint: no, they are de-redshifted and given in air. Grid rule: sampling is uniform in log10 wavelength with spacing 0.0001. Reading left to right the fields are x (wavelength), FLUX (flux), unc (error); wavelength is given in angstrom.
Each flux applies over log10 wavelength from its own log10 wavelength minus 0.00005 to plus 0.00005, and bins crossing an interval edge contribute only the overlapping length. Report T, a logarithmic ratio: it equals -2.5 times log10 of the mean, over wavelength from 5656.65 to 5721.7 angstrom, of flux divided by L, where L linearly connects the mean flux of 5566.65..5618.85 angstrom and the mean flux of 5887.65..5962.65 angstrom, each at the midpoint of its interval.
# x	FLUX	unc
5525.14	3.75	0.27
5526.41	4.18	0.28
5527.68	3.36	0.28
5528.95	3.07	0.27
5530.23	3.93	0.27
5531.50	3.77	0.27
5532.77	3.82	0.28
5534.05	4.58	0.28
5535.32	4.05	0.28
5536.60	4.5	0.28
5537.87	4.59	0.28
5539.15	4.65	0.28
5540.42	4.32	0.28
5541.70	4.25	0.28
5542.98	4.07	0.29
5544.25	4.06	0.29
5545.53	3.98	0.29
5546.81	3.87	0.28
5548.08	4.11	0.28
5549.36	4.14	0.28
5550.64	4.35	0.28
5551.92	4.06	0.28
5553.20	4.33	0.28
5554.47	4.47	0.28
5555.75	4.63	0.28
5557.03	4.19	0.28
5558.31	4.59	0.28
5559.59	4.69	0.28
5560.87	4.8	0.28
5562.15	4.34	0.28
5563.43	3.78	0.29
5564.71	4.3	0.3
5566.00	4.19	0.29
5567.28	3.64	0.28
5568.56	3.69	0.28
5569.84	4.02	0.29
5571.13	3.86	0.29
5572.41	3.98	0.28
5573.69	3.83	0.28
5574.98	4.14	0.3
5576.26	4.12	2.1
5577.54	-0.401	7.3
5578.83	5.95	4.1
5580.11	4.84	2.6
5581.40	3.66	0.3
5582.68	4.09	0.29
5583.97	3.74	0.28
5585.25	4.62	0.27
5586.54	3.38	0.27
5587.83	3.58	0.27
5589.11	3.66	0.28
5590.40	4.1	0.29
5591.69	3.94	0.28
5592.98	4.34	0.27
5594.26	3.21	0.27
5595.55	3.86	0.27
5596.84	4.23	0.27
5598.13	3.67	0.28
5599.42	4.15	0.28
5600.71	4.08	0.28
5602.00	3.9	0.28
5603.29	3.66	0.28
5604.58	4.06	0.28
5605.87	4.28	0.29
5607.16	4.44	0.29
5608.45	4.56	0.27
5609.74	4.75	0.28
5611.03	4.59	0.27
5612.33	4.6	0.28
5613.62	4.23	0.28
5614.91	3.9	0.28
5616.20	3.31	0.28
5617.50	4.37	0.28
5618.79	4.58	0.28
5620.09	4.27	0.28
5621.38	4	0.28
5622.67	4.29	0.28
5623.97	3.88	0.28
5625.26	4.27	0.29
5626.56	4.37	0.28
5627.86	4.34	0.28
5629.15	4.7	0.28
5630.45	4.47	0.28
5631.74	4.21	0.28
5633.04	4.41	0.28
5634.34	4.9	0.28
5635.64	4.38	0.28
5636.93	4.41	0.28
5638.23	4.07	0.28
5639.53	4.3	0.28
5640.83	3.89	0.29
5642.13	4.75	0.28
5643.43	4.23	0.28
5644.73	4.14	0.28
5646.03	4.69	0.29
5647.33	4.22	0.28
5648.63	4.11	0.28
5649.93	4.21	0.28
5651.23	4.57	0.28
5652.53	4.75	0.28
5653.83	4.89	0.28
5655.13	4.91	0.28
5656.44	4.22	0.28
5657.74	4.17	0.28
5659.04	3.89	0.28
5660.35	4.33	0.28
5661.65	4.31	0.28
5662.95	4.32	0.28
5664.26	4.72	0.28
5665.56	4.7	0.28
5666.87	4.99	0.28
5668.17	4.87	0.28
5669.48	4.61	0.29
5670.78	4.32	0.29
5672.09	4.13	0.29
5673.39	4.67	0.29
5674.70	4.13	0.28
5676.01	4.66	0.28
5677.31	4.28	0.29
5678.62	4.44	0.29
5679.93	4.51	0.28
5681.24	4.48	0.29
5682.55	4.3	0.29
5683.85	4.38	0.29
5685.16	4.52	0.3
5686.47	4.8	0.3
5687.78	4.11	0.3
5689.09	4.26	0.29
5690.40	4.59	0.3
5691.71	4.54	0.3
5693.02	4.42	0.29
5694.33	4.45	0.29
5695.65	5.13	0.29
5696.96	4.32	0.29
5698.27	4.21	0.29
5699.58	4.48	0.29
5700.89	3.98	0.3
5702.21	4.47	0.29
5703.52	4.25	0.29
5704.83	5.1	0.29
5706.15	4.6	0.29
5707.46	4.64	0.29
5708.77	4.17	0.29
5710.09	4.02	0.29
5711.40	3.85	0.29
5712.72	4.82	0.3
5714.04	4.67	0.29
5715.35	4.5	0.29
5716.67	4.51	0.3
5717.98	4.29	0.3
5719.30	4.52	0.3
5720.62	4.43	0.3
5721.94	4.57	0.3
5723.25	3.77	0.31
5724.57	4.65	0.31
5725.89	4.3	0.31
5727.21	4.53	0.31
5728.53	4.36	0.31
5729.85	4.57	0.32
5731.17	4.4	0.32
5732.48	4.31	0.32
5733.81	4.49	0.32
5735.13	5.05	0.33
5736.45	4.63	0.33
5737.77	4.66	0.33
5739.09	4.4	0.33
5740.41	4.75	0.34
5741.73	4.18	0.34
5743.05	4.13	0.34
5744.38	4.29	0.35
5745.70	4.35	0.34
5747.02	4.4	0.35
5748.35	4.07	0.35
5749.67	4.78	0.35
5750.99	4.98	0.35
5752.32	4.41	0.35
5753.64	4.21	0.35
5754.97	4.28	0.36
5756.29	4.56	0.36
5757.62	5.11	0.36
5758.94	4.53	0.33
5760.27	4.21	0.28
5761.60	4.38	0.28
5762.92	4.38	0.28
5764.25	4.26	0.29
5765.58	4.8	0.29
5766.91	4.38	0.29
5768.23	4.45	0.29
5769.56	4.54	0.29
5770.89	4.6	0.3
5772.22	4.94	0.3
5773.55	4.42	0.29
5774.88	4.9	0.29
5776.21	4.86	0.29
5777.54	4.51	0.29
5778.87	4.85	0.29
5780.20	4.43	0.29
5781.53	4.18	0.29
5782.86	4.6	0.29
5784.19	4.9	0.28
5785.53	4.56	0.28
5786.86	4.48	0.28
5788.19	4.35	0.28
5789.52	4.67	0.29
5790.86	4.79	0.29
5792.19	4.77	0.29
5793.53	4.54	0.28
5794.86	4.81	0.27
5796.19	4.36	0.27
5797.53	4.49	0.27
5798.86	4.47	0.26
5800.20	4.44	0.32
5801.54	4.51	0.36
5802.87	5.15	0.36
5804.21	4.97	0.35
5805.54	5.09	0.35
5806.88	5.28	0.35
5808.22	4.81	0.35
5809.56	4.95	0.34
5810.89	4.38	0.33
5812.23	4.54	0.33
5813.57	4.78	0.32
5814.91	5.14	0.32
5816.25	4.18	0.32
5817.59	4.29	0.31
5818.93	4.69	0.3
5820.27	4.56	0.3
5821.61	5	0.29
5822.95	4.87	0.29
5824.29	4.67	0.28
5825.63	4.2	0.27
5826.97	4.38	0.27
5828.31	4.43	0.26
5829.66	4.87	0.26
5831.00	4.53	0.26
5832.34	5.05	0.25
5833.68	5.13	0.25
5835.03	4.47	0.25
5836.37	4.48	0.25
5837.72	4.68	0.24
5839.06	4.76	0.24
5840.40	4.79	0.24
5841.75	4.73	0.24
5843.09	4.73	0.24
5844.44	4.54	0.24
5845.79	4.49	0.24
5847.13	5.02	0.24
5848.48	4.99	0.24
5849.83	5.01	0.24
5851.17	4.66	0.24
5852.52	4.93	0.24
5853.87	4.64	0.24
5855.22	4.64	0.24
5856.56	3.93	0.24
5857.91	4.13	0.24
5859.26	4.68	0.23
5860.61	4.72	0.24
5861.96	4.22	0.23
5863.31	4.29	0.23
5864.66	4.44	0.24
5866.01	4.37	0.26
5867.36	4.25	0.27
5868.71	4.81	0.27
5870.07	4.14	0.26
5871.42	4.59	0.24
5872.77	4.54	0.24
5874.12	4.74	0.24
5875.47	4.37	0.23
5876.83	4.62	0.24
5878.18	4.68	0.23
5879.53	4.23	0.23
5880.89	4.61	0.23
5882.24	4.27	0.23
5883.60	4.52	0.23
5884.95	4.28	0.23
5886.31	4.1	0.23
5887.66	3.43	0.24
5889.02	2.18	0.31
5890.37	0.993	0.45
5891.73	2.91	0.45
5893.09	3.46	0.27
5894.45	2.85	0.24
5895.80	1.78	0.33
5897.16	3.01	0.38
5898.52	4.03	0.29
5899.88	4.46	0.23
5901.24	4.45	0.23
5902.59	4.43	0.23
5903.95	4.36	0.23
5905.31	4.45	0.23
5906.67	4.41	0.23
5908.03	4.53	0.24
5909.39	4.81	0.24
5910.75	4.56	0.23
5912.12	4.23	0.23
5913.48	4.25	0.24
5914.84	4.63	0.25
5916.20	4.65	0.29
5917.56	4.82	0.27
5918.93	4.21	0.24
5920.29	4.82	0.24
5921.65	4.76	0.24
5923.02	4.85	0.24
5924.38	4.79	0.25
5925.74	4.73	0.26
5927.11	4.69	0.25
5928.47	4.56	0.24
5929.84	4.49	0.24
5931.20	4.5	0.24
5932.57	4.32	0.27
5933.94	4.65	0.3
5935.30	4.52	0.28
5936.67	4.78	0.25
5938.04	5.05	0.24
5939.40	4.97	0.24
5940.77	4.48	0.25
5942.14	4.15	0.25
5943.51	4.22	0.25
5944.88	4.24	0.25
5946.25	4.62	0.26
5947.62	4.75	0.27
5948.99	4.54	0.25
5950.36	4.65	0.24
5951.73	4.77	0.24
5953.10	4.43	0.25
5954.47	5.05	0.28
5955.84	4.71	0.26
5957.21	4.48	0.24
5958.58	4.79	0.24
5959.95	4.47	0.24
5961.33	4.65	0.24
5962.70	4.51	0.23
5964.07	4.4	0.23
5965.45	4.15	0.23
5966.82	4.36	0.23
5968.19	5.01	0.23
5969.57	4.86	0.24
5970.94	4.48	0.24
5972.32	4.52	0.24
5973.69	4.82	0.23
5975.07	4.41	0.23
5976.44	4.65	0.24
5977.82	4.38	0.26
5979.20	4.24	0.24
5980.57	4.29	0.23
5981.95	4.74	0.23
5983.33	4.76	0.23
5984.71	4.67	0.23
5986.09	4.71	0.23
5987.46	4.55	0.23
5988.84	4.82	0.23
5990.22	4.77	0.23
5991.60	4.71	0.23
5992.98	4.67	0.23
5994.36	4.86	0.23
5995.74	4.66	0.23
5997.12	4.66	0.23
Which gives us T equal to -0.097 mag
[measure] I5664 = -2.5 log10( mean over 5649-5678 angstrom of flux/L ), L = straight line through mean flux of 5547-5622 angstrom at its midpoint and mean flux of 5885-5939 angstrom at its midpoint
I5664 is -0.10 mag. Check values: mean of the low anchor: 4.08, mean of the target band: 4.48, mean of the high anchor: 4.15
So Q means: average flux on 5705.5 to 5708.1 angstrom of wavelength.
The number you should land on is 4.63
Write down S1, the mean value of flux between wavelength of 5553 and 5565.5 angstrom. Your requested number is 4.41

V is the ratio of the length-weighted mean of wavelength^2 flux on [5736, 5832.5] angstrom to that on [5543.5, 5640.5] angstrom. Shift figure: 1.2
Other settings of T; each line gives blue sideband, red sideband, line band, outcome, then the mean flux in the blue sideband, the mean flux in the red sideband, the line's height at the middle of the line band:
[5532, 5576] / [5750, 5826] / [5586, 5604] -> 0.12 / 4.2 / 4.62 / 4.27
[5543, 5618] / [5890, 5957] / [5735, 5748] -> -0.07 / 4.06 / 4.33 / 4.19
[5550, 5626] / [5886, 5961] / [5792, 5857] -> -0.12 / 4.08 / 4.27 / 4.22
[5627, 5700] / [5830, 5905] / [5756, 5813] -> -0.07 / 4.44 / 4.26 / 4.33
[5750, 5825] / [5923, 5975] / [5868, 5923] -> 0.13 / 4.63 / 4.6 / 4.61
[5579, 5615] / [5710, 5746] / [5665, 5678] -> -0.06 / 4.1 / 4.44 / 4.29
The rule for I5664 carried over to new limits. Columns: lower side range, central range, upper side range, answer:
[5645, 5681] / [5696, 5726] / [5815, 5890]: 0.016 mag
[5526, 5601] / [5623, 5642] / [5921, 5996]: -0.052 mag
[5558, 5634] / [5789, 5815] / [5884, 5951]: -0.139 mag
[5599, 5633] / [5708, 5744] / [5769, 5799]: 0.014 mag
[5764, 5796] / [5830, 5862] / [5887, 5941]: -0.068 mag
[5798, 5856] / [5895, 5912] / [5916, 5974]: 0.135 mag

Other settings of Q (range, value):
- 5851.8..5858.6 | 4.46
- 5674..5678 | 4.36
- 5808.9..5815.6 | 4.76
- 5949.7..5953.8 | 4.62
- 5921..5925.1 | 4.8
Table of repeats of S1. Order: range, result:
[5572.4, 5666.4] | 4.19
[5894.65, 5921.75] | 4.25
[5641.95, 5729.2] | 4.44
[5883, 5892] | 3.2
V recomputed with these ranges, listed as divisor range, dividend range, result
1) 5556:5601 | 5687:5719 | 1.17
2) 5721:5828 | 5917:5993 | 1.07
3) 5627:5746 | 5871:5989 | 1.07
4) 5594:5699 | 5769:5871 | 1.13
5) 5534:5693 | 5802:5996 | 1.17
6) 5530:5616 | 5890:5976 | 1.22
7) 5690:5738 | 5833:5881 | 1.08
